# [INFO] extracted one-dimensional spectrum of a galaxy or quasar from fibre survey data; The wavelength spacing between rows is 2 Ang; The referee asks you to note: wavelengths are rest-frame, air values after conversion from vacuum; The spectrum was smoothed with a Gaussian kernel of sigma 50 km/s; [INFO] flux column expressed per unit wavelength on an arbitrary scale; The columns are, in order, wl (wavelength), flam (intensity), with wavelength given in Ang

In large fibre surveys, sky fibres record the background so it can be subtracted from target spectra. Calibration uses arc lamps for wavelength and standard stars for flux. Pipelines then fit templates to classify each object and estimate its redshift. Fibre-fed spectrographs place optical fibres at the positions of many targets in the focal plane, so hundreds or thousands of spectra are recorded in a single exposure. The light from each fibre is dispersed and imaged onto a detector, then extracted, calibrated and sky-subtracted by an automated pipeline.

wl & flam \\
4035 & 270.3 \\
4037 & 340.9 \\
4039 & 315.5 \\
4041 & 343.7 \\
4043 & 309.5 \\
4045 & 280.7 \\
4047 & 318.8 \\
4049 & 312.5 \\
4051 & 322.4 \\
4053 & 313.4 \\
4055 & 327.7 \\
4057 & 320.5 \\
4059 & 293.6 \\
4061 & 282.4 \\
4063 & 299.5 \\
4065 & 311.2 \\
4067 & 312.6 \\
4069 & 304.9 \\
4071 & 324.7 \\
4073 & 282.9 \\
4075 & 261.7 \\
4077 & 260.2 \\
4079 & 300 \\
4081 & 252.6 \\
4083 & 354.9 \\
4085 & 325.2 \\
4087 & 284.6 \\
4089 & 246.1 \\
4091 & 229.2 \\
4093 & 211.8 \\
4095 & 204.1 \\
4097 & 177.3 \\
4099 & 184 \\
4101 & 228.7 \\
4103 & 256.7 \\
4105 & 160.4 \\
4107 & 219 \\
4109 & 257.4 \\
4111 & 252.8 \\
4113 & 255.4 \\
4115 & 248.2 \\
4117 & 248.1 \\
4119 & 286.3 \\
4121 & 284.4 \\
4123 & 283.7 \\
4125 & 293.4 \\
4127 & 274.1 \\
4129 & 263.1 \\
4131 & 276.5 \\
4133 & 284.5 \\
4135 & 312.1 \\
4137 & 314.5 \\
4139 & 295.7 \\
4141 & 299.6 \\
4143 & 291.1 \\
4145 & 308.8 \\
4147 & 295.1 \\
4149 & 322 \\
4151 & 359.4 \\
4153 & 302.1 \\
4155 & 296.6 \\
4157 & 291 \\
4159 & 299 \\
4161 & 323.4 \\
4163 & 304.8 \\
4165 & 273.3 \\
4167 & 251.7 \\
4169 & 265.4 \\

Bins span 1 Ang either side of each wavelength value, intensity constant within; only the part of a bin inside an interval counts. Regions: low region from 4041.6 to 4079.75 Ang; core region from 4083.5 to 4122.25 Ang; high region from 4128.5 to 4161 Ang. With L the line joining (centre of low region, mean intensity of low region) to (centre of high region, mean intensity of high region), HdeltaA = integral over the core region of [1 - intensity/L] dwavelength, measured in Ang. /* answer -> 7.8 Ang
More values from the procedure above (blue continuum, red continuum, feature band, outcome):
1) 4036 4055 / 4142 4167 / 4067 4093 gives 2.46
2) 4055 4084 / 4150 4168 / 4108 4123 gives 1.80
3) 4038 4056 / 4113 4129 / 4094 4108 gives 3.93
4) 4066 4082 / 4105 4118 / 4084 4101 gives 2.08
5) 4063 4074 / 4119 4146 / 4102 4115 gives 2.71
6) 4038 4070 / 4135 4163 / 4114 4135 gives 2.20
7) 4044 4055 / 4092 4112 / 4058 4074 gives -1.19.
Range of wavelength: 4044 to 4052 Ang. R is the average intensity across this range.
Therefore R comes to 309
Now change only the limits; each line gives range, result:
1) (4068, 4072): 315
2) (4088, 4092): 238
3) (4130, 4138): 297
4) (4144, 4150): 309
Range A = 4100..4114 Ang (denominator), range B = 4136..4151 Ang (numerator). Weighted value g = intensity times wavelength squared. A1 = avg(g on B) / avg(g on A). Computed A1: 1.34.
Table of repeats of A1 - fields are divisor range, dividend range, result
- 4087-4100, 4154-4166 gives 1.43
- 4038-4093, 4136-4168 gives 1.06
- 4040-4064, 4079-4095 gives 0.88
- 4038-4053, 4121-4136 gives 0.94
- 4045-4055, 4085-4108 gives 0.73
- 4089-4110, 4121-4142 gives 1.37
